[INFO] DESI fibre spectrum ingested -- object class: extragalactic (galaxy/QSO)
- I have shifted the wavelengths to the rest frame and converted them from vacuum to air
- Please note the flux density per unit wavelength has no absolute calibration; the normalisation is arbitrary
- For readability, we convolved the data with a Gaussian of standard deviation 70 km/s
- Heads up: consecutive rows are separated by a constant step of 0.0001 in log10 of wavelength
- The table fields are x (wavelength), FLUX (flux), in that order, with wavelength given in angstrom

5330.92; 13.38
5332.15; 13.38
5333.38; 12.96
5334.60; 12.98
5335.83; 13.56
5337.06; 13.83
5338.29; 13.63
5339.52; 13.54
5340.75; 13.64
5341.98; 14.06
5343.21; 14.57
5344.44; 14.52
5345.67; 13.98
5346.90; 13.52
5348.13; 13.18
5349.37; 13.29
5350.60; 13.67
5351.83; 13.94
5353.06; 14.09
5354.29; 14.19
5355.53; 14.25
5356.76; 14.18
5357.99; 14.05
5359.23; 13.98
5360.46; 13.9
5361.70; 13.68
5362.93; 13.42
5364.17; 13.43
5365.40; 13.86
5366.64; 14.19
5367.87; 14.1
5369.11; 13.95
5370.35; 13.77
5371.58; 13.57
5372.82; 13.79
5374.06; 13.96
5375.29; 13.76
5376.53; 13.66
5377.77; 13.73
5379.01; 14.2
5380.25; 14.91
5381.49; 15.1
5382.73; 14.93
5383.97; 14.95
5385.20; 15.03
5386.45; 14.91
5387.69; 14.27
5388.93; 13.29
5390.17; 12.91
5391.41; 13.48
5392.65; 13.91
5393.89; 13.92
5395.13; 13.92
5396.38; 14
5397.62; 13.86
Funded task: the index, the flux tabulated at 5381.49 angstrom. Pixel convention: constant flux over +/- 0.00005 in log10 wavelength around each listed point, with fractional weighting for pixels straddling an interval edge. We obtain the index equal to 15.1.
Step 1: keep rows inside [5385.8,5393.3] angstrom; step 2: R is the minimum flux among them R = 12.91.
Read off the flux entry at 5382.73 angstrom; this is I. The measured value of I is 14.93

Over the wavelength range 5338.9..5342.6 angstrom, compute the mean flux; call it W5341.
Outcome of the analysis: 13.7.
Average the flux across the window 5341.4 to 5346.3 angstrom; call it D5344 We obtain 14.3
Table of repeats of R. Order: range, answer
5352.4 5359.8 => 13.98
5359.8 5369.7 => 13.42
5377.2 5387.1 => 13.73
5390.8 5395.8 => 13.48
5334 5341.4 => 12.98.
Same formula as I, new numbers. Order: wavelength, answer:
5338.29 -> 13.63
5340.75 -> 13.64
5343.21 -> 14.57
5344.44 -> 14.52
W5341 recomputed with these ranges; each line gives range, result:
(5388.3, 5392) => 13.2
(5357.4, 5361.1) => 13.9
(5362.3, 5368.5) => 13.8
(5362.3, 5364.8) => 13.5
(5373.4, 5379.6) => 13.9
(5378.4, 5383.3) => 14.8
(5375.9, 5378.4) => 13.7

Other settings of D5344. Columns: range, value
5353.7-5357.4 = 14.2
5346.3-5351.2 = 13.4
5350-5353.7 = 13.9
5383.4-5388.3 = 14.8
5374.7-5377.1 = 13.7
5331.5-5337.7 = 13.3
